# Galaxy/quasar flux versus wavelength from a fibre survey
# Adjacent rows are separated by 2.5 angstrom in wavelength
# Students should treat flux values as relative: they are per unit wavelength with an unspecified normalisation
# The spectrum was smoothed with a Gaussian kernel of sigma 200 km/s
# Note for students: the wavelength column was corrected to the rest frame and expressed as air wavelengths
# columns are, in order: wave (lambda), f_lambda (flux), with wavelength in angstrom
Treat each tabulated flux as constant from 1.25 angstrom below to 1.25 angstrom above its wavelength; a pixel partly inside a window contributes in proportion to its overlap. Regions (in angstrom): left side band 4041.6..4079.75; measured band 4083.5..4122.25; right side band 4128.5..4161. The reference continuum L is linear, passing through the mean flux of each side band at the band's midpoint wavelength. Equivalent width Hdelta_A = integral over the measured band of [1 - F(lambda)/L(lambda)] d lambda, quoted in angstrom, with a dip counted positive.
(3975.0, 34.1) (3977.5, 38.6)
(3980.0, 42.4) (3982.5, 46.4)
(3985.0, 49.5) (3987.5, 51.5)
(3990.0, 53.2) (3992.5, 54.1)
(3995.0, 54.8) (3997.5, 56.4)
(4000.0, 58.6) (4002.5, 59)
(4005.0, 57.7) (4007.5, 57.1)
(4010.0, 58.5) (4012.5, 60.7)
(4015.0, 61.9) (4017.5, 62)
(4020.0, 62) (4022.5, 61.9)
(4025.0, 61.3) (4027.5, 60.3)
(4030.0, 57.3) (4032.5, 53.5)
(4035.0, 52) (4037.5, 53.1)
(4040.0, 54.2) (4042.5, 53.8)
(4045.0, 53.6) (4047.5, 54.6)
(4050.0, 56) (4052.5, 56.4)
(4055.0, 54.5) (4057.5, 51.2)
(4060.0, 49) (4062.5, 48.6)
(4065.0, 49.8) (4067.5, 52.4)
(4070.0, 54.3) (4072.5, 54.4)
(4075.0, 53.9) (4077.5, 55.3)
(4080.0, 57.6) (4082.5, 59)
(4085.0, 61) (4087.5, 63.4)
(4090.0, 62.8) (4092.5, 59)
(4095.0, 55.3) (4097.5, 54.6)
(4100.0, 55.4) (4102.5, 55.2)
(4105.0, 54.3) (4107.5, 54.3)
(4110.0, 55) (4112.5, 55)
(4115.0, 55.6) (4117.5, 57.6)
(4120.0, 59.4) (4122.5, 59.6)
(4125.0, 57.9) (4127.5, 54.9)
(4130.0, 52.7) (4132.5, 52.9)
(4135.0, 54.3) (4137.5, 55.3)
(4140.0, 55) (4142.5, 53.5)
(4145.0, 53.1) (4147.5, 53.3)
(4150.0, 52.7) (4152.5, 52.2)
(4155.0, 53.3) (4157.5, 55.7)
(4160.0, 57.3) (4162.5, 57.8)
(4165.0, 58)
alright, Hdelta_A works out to -2.6 angstrom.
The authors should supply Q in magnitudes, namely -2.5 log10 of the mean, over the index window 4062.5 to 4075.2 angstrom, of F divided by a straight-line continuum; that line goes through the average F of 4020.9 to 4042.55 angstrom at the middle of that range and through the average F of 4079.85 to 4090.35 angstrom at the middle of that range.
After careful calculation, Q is 0.14 mag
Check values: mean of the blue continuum 56.6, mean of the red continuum 60.9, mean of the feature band 52.5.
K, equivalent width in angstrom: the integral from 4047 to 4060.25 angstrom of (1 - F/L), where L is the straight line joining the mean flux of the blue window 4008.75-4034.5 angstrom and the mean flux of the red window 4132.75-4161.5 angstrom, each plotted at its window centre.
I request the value 1.0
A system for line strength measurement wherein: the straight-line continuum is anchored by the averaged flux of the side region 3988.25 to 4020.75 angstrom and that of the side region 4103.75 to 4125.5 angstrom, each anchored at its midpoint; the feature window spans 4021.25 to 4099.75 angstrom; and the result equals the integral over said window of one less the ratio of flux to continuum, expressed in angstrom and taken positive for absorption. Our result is 2.2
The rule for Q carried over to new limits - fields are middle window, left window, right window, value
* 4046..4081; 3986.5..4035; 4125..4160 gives 0.06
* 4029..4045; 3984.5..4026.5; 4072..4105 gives 0.07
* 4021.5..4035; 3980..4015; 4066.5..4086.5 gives -0.05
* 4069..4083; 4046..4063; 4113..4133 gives -0.03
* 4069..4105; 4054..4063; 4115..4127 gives -0.06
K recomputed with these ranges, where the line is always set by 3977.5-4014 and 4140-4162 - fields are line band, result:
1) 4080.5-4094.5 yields -1.71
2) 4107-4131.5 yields -1.00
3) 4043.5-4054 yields -0.24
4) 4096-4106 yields -0.17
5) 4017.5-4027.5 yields -1.44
